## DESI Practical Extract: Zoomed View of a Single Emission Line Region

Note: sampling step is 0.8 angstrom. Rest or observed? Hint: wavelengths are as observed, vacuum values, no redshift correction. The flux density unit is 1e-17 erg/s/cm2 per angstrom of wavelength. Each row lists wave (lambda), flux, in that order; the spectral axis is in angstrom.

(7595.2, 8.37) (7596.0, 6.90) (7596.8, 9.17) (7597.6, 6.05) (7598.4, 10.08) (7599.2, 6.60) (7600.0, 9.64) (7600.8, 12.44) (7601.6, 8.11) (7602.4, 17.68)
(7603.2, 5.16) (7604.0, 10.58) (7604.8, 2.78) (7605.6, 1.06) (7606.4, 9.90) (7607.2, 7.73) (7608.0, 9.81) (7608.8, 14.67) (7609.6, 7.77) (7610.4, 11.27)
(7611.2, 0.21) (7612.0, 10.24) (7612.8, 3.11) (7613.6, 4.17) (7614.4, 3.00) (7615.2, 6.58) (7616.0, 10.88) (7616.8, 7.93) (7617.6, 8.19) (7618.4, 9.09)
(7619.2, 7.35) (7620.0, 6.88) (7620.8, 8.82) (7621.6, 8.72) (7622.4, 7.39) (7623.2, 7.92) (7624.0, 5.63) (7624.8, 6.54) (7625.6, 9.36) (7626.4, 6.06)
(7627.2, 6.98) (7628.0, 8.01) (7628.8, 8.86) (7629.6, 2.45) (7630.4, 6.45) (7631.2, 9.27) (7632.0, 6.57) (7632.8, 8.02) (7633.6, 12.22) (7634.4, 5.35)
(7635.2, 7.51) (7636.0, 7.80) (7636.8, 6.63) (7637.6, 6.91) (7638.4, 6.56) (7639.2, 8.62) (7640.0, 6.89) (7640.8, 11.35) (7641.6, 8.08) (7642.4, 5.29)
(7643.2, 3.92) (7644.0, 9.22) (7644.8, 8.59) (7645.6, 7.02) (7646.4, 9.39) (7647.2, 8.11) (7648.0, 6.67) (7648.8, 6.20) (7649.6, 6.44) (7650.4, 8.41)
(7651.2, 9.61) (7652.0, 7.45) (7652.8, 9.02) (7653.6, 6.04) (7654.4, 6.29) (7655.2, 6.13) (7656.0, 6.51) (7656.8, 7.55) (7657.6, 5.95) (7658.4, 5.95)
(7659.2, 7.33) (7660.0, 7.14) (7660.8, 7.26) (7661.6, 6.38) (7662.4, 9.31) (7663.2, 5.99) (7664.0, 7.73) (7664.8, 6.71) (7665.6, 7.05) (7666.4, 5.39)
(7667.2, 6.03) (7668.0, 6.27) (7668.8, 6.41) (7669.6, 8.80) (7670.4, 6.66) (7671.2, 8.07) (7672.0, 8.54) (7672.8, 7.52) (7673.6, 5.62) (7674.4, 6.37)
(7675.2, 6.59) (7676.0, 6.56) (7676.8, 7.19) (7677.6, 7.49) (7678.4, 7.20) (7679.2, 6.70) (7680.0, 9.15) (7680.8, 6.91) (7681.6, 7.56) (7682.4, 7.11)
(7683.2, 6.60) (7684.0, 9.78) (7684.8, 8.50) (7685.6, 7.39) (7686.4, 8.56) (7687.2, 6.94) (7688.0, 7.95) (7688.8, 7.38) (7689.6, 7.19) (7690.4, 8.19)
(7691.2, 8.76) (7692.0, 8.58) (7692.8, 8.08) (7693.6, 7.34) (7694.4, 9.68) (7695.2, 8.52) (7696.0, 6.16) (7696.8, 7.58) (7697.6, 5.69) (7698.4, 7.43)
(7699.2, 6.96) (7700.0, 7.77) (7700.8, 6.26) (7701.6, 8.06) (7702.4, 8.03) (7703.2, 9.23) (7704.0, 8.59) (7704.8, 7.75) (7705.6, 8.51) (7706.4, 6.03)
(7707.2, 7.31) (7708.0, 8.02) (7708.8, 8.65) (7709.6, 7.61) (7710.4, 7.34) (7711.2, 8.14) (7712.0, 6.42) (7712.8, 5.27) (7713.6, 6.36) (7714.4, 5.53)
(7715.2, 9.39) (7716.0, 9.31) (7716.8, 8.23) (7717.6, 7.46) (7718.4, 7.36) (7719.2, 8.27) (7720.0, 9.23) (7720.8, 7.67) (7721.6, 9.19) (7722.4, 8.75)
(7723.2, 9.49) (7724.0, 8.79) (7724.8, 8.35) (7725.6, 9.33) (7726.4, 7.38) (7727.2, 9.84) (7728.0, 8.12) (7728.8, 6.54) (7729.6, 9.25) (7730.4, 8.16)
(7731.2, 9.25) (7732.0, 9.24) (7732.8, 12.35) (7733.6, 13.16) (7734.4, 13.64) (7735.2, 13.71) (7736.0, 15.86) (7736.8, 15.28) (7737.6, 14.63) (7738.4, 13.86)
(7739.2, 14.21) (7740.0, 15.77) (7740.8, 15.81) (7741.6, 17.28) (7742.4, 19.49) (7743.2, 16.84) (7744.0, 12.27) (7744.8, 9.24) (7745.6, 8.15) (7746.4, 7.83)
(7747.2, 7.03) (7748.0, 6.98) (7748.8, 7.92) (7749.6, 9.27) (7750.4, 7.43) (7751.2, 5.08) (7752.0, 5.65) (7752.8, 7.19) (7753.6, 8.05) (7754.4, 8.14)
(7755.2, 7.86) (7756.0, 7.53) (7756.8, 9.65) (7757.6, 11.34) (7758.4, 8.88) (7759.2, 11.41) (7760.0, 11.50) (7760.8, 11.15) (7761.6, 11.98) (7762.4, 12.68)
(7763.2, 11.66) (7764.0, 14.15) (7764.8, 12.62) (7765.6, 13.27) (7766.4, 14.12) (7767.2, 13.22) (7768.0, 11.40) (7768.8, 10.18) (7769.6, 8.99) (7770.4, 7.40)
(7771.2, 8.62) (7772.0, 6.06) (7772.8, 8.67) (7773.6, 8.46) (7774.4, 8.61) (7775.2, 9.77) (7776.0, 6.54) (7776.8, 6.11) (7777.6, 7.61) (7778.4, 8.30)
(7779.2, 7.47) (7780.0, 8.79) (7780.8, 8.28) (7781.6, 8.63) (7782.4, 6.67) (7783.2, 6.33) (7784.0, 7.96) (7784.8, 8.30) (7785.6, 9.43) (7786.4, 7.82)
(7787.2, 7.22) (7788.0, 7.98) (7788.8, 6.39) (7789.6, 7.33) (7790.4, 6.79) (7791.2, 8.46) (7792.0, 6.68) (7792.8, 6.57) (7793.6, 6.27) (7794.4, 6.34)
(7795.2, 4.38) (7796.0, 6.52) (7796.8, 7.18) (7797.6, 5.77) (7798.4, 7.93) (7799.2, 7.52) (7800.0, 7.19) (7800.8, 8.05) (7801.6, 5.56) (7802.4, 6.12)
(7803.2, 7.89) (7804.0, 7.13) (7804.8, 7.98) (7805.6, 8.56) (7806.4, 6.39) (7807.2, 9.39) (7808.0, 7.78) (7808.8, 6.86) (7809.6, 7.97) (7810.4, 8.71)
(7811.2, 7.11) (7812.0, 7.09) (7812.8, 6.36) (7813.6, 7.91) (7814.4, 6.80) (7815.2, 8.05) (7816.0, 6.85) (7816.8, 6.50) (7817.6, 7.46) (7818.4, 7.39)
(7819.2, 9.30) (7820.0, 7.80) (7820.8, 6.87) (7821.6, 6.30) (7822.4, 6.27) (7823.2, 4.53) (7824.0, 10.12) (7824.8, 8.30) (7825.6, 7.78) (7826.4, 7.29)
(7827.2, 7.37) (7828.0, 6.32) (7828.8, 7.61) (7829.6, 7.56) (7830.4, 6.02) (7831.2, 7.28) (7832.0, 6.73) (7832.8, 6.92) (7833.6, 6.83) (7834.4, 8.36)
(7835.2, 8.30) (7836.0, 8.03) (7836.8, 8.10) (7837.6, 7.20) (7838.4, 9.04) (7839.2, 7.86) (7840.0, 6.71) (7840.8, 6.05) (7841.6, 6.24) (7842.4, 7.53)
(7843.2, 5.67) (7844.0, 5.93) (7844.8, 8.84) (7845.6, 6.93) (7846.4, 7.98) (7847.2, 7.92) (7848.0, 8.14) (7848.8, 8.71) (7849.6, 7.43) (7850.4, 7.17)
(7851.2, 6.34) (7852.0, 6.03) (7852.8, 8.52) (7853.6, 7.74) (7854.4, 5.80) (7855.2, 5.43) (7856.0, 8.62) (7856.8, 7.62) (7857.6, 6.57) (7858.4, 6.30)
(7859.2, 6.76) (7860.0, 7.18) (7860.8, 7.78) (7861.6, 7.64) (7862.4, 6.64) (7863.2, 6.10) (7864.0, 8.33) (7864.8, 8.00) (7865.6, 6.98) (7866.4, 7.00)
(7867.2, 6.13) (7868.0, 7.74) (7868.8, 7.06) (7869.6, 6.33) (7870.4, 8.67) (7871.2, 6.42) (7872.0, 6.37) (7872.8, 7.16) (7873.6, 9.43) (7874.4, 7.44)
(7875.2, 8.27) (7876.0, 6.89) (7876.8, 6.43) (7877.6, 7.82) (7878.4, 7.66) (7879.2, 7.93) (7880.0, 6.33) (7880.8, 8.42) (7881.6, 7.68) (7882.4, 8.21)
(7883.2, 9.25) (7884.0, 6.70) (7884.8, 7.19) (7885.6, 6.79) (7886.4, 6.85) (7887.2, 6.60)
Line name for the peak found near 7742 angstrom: H-alpha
